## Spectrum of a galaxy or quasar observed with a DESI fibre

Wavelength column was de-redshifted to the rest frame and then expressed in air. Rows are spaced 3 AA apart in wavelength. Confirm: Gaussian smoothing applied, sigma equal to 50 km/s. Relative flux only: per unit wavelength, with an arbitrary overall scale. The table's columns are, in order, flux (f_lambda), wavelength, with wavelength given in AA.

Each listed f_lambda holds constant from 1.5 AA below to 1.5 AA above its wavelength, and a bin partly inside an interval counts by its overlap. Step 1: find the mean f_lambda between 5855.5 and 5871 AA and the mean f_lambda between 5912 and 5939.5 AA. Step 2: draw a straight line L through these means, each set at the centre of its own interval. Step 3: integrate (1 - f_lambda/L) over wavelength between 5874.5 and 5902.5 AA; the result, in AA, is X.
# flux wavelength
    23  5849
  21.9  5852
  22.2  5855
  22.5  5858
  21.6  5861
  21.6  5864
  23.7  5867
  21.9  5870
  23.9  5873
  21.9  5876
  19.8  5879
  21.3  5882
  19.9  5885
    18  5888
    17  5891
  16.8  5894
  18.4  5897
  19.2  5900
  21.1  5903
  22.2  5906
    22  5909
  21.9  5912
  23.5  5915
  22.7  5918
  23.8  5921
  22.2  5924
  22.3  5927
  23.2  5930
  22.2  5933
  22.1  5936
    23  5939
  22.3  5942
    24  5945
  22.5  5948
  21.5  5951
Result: 4.03 AA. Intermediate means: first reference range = 22.3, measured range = 19.2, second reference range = 22.7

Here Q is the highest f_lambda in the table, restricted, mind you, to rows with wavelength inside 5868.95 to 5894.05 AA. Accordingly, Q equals 23.9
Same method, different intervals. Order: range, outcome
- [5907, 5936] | 23.8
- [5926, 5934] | 23.2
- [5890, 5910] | 22.2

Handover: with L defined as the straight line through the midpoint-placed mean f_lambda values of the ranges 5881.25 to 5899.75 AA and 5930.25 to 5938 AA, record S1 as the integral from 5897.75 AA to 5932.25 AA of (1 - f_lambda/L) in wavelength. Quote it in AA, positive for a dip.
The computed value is -2.4 AA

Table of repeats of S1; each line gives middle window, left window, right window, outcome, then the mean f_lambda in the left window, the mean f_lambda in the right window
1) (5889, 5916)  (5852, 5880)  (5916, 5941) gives 2.82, 22.2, 22.7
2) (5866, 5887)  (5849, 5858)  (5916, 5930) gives 0.77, 22.3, 22.8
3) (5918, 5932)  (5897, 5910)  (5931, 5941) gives -0.60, 20.8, 22.5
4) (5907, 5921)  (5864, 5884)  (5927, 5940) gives -0.17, 22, 22.6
